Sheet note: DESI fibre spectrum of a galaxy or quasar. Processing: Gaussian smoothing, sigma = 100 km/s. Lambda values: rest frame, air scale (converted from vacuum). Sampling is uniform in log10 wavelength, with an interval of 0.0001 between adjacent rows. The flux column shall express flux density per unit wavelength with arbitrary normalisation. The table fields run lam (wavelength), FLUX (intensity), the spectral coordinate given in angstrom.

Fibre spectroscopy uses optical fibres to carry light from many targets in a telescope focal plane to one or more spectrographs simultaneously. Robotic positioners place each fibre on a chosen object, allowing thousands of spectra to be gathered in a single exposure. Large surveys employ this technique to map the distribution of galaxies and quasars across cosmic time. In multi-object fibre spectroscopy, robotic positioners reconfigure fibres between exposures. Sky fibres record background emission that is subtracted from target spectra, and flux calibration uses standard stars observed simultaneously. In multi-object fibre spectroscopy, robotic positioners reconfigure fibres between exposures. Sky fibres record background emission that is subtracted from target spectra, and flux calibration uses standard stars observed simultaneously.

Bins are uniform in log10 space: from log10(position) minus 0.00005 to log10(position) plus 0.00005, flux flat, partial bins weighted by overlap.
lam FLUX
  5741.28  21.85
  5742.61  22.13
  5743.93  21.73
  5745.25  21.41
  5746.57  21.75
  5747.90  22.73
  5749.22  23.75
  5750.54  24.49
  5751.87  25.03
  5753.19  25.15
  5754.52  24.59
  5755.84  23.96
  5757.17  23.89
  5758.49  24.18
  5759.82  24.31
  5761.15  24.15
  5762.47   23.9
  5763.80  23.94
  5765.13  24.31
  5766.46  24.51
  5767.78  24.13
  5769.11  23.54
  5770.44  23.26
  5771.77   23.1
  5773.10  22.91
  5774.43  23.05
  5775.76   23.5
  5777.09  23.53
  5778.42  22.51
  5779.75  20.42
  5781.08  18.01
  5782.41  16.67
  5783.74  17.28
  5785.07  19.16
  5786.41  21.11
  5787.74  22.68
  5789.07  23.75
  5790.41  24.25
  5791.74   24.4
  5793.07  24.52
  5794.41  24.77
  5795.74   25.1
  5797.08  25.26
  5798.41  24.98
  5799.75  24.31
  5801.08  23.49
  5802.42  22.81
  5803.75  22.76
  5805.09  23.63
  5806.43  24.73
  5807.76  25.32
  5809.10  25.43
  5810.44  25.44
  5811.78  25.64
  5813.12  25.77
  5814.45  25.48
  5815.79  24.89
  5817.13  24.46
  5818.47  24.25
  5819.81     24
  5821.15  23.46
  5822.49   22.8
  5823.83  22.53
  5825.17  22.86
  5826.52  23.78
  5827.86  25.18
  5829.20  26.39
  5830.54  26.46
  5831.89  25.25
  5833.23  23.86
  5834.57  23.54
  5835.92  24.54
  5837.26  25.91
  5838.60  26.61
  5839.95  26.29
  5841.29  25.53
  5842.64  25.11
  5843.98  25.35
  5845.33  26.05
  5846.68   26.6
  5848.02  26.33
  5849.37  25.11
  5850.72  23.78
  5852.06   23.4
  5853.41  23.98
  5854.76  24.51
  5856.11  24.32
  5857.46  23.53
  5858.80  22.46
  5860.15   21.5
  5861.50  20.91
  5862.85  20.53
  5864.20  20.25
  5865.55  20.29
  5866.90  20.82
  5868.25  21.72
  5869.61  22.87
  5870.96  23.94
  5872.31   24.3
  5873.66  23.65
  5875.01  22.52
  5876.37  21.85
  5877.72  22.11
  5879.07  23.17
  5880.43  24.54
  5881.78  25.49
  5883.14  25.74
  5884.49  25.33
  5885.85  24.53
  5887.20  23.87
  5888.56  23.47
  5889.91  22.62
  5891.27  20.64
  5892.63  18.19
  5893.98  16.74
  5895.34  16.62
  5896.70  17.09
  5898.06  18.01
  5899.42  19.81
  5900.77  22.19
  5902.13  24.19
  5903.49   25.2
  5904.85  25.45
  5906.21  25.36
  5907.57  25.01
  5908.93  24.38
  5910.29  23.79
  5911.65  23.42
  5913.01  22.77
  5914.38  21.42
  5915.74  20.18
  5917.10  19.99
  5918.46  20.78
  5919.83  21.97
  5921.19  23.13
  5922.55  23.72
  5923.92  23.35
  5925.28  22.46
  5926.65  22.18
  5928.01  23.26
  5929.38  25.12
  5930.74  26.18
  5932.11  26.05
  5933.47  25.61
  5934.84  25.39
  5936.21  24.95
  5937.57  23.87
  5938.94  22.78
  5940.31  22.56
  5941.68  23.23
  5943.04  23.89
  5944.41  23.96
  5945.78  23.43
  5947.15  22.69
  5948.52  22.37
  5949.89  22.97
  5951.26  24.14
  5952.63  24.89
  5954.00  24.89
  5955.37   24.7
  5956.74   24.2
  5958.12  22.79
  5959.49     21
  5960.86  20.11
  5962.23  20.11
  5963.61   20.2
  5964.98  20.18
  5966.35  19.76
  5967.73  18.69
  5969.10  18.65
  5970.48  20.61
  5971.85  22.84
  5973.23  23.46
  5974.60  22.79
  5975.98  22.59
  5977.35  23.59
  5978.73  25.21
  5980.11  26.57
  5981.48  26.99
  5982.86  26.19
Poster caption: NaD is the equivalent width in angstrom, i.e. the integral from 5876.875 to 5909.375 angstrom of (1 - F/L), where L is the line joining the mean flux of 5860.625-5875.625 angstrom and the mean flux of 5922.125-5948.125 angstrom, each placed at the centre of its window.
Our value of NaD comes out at 0.3 angstrom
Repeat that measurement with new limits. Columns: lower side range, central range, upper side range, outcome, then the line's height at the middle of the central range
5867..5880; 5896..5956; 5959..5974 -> -4.85 angstrom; 21.5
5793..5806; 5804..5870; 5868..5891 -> -0.68 angstrom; 23.9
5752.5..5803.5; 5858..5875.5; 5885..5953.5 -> 0.72 angstrom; 22.9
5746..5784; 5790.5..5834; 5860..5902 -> -3.76 angstrom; 22.5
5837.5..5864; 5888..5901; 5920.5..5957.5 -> 2.53 angstrom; 24.1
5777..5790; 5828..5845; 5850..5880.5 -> -2.77 angstrom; 21.9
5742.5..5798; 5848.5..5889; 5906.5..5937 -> 0.24 angstrom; 23.3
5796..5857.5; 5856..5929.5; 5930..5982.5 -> 4.70 angstrom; 23.9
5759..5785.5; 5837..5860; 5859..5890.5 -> -2.19 angstrom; 22.7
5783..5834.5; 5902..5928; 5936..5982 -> 0.07 angstrom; 23.1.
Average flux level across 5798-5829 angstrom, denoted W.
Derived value 24.3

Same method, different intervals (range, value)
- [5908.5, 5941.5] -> 23.3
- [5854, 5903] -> 22.1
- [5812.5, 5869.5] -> 24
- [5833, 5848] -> 25.5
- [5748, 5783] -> 23.3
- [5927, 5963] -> 23.6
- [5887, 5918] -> 21.7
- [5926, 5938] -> 24.8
